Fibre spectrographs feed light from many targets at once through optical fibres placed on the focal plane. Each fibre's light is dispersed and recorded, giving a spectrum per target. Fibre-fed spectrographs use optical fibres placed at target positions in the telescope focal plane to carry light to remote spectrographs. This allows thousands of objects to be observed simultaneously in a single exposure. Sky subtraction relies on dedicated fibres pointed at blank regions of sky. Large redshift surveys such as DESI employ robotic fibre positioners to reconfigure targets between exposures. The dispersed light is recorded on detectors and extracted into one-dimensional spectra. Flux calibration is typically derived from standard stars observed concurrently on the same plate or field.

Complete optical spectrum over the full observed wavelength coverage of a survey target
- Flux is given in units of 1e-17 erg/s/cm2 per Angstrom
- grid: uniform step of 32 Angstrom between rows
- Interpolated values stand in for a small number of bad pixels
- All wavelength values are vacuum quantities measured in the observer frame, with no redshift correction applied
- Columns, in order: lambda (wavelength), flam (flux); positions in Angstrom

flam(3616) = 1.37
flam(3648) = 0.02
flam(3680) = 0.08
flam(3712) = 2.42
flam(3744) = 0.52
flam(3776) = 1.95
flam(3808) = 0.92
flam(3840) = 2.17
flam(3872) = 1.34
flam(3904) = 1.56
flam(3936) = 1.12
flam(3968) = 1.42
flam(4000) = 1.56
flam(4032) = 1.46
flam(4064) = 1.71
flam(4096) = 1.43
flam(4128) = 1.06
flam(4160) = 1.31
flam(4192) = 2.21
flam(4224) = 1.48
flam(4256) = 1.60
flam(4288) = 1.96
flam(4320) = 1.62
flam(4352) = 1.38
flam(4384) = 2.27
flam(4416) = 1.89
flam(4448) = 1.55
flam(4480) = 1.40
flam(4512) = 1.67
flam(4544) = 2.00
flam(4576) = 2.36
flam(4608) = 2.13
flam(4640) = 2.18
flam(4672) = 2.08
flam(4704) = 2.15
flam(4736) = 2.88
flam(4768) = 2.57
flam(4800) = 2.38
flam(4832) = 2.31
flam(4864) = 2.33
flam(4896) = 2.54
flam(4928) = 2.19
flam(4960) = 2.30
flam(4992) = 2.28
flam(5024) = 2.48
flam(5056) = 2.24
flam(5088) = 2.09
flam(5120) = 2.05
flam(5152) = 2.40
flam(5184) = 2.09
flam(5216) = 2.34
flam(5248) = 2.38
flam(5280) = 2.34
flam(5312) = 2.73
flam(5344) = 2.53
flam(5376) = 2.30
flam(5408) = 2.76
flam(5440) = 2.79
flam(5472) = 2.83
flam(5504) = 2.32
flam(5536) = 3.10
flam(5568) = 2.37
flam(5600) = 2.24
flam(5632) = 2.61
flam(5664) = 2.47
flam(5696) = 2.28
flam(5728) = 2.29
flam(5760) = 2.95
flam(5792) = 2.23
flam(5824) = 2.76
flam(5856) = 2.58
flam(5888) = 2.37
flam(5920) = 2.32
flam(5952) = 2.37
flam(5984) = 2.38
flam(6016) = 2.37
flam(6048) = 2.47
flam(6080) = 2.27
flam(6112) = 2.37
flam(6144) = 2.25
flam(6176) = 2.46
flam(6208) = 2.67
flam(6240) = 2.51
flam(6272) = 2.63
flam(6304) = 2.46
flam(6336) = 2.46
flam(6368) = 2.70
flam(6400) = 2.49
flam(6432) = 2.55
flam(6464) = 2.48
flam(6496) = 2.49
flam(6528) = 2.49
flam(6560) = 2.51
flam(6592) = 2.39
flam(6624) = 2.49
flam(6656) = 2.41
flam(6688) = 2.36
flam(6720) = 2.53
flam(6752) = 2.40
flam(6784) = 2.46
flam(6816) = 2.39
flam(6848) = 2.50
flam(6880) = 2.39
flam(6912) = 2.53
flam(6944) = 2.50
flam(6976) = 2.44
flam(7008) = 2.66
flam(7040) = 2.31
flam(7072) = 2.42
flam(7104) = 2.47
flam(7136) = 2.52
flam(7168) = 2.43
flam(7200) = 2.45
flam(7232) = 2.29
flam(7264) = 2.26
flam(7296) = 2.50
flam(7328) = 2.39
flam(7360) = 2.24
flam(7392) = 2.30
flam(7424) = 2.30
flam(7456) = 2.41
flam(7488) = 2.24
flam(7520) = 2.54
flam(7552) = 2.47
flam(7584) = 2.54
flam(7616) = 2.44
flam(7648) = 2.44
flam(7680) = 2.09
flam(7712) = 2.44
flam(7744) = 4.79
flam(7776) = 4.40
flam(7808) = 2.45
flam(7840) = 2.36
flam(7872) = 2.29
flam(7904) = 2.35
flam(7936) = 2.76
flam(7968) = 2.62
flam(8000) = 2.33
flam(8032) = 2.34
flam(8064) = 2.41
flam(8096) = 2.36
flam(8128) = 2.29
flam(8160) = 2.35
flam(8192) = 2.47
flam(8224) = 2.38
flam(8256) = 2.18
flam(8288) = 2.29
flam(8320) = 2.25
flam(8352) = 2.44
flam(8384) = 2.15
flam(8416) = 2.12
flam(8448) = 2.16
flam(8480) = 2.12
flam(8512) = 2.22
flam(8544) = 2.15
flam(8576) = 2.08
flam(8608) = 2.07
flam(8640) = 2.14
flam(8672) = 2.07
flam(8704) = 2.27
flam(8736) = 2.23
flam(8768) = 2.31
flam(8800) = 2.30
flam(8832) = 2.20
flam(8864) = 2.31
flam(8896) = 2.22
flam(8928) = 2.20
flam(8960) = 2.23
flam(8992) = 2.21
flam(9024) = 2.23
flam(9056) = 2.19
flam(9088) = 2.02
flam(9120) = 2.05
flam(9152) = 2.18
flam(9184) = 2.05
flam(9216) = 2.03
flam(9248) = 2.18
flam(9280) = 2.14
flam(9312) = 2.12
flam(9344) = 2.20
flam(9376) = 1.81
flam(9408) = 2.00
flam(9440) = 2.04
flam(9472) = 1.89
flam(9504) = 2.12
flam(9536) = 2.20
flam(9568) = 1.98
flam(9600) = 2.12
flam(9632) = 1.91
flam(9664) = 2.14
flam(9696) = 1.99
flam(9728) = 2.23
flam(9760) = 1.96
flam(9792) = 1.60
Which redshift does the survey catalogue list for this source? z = 0.18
